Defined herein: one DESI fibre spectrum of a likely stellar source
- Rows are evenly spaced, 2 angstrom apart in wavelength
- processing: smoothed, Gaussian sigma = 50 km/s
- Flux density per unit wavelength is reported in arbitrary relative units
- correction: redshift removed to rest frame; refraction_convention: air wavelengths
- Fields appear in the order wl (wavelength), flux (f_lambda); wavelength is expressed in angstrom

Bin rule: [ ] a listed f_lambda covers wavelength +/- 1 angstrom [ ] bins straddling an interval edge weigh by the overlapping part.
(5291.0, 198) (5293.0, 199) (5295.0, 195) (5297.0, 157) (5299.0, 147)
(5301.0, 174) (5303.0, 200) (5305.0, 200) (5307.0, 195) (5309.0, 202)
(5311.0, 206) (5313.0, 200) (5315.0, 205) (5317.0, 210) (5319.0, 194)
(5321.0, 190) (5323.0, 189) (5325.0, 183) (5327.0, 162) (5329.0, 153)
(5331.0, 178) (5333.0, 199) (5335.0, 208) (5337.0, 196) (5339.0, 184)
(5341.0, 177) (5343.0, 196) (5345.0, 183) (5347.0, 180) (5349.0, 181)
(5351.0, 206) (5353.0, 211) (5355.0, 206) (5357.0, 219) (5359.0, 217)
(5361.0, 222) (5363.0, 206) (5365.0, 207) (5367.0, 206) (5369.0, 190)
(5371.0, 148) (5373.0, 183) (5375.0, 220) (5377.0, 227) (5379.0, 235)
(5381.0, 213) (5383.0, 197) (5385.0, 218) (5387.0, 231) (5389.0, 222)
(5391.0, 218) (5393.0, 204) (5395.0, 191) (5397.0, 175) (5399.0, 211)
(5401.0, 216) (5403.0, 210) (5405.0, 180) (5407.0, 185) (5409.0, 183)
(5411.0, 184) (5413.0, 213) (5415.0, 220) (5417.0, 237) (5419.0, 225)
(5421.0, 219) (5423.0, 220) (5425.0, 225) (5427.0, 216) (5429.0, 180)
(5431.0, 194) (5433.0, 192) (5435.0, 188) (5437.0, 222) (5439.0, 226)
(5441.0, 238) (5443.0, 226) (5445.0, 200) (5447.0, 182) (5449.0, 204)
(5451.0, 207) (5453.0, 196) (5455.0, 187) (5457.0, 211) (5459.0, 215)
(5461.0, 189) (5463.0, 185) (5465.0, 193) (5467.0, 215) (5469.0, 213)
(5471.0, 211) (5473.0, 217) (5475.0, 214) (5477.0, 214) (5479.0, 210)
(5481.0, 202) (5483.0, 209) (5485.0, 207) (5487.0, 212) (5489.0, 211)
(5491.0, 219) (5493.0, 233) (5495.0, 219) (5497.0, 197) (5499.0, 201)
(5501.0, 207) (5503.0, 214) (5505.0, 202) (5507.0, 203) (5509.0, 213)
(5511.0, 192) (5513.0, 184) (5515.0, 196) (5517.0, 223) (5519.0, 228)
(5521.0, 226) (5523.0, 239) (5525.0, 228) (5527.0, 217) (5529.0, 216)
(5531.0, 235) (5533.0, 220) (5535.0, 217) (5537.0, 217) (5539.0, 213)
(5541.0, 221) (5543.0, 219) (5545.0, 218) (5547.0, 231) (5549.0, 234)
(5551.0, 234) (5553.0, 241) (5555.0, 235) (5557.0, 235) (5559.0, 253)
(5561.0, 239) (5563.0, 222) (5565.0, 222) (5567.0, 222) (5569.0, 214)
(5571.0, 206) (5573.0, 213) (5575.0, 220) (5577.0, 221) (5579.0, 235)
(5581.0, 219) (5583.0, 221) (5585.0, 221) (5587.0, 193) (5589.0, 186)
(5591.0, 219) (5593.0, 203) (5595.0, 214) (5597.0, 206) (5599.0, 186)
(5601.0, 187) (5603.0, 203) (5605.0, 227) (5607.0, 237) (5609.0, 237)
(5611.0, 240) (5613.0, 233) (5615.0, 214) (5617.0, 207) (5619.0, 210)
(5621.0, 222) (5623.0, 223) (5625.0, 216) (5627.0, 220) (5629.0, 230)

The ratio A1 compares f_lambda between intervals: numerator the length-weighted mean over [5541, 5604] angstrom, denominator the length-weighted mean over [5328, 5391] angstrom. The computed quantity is 1.09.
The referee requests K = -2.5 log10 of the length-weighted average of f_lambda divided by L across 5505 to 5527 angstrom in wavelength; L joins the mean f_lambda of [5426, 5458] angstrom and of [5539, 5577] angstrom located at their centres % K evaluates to 0.03 mag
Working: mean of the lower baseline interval 204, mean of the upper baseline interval 226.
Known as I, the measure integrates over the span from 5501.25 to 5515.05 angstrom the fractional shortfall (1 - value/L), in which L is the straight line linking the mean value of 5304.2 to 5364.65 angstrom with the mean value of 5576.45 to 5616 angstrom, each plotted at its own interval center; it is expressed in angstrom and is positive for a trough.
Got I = 0.5 angstrom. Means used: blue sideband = 195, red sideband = 215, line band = 201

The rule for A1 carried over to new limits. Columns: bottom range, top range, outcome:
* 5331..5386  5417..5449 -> 1.05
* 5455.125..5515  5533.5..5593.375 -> 1.07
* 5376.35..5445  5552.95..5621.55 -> 1.04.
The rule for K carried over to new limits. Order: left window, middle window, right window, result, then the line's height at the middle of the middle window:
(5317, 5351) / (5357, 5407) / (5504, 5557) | -0.06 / 194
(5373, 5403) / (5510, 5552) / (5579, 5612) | -0.03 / 213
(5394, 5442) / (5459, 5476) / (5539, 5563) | 0.05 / 216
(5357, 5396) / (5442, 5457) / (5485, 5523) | 0.05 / 210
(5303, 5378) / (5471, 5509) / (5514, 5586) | 0.03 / 216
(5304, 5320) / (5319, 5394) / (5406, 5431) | 0.03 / 204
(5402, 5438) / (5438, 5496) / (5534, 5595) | 0.01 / 210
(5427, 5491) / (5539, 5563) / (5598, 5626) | -0.09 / 213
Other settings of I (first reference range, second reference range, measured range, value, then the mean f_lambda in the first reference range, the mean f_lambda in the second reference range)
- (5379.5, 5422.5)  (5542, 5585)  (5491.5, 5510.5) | 0.8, 208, 226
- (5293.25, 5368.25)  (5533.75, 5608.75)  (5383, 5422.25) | -1.2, 193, 219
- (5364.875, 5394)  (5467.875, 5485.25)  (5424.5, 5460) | 0.7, 208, 211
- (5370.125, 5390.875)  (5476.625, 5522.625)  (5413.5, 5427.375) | -0.9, 210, 210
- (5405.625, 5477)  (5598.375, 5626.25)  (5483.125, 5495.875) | -0.4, 207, 218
